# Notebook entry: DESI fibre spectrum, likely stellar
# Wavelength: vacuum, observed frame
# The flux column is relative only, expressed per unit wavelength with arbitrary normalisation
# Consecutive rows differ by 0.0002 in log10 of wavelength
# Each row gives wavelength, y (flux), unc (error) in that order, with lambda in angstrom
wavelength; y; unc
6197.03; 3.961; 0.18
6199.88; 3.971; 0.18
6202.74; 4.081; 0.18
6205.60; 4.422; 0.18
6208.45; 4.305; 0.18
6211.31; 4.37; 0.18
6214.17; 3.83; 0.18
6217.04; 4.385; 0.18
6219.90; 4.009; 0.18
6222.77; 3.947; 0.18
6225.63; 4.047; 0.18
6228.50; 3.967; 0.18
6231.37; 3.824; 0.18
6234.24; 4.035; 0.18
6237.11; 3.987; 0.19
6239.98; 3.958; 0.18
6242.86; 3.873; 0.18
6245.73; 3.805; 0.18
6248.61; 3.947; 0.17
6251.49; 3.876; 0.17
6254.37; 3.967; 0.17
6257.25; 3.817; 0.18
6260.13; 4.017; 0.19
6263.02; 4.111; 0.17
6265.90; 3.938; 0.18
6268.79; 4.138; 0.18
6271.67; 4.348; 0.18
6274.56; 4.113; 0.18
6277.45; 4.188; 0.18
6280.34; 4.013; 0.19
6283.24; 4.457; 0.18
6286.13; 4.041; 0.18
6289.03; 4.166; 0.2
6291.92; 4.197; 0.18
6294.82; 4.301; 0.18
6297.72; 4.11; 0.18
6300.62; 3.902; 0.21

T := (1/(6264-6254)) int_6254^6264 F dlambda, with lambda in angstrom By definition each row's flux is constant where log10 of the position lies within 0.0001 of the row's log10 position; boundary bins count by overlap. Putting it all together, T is 3.97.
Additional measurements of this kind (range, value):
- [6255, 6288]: 4.1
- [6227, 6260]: 3.92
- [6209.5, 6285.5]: 4.04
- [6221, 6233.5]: 3.95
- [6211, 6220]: 4.14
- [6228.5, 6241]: 3.95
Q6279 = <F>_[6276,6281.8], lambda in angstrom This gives 4.1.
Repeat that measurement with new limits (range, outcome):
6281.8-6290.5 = 4.22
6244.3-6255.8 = 3.9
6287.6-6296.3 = 4.22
